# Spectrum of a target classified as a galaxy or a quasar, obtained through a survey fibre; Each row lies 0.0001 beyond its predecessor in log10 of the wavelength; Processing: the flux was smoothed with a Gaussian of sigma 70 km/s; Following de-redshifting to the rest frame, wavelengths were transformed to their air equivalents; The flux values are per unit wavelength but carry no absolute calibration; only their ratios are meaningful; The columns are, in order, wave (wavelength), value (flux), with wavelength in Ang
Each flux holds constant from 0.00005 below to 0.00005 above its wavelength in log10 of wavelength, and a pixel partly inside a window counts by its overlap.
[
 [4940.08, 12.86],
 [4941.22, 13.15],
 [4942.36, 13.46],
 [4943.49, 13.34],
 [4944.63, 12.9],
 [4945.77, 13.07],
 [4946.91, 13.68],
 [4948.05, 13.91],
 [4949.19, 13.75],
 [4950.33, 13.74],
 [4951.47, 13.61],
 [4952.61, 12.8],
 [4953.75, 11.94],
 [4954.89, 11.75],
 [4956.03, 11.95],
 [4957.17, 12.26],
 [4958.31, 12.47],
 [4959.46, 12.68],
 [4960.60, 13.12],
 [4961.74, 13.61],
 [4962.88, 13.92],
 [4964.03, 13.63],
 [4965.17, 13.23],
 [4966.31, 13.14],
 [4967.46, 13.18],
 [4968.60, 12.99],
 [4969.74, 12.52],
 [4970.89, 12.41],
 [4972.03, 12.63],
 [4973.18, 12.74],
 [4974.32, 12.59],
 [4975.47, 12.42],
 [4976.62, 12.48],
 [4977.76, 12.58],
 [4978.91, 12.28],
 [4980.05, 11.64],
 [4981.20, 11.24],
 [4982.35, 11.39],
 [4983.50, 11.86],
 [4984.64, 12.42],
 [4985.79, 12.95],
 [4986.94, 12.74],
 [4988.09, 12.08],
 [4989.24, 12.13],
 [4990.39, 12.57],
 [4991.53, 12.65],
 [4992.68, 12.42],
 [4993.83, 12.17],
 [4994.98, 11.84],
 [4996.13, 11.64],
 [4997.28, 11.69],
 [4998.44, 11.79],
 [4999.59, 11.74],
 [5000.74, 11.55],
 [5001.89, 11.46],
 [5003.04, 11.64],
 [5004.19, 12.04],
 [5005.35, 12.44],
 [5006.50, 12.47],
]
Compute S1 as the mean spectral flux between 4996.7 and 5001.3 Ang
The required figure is 11.7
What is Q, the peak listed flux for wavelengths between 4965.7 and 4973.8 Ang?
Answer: 13.18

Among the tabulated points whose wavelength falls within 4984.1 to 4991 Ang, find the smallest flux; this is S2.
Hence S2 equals 12.08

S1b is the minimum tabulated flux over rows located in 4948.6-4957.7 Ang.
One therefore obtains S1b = 11.75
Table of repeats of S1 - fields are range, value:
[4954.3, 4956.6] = 11.9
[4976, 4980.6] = 12.3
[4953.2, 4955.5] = 11.9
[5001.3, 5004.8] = 11.7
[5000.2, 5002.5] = 11.5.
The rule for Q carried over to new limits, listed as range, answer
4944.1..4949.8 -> 13.91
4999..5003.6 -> 11.74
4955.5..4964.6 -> 13.92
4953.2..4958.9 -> 12.47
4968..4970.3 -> 12.99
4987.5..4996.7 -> 12.65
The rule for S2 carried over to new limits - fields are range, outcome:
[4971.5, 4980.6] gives 11.64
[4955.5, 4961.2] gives 11.95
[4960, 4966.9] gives 13.12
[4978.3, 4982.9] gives 11.24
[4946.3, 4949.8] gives 13.68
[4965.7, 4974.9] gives 12.41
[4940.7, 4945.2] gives 12.9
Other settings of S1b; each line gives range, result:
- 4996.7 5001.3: 11.55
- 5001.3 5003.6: 11.46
